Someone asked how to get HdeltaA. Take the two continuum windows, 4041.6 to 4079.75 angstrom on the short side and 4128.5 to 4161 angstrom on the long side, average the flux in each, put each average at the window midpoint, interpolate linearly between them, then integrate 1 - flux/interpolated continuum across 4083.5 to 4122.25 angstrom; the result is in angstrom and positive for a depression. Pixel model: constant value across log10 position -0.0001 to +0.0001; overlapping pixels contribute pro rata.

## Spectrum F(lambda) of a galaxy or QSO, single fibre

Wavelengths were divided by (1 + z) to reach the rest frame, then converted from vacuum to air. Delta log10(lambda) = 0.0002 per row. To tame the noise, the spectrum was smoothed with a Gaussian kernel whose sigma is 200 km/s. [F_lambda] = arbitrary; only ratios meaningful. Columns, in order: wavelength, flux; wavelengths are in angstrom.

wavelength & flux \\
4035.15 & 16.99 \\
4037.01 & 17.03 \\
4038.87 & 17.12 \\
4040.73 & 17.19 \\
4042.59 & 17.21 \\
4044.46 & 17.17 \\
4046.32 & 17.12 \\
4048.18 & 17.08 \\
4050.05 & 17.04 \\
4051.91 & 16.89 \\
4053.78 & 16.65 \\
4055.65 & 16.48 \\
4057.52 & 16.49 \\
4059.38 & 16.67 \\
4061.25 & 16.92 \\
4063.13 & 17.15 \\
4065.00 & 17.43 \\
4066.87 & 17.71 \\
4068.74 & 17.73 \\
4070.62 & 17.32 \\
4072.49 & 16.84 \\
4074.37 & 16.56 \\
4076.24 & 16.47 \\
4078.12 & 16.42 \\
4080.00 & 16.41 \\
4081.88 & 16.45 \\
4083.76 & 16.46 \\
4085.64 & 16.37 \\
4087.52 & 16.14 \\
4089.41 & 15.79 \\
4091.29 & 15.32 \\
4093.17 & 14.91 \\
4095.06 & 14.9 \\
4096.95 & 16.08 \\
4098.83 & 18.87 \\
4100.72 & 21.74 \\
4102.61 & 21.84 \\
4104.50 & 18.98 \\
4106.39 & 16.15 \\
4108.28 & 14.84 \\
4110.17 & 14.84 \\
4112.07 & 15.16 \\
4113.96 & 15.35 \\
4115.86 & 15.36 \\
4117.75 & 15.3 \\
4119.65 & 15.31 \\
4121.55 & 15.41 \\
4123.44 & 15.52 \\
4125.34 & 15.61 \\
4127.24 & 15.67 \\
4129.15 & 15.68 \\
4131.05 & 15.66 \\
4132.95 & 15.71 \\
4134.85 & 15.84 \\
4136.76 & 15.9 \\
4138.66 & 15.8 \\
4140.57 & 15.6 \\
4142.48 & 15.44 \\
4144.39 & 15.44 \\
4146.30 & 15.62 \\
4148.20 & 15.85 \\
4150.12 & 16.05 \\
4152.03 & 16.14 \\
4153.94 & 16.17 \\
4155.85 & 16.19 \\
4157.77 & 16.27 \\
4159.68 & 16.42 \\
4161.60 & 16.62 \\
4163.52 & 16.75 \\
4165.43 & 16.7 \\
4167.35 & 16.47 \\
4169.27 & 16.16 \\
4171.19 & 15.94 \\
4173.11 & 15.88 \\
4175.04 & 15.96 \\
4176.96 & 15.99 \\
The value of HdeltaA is 0.0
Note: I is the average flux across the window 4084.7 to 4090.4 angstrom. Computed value 16.1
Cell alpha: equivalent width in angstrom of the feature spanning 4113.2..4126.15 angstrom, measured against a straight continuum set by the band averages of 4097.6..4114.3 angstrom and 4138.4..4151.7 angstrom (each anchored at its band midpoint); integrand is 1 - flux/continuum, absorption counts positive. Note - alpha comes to 1.2 angstrom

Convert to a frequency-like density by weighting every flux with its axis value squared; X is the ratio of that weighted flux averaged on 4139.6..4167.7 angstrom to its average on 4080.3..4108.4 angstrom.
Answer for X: 1.0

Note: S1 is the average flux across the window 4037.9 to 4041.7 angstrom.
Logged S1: 17.2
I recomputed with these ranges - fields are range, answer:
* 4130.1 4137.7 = 15.8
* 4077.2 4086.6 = 16.4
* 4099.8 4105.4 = 20.9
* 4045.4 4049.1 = 17.1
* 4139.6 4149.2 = 15.6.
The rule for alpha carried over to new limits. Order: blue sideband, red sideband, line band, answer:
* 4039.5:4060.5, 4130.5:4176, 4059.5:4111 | -0.94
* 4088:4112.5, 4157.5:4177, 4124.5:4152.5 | 1.40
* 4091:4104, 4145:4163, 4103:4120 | 1.47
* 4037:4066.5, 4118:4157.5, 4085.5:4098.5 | 0.51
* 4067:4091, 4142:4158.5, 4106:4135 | 1.35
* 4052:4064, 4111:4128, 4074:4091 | -0.10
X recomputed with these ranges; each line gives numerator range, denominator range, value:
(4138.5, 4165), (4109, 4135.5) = 1.05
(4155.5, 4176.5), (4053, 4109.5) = 1.00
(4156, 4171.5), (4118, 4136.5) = 1.07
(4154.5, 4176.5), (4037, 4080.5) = 1.01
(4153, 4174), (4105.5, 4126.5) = 1.09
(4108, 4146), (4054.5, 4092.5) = 0.96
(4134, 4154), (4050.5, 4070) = 0.97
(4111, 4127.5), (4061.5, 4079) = 0.92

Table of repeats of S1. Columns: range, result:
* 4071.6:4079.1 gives 16.6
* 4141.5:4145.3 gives 15.4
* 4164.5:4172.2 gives 16.3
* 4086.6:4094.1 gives 15.5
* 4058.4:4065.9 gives 17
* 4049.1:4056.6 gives 16.7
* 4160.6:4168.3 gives 16.6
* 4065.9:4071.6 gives 17.6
